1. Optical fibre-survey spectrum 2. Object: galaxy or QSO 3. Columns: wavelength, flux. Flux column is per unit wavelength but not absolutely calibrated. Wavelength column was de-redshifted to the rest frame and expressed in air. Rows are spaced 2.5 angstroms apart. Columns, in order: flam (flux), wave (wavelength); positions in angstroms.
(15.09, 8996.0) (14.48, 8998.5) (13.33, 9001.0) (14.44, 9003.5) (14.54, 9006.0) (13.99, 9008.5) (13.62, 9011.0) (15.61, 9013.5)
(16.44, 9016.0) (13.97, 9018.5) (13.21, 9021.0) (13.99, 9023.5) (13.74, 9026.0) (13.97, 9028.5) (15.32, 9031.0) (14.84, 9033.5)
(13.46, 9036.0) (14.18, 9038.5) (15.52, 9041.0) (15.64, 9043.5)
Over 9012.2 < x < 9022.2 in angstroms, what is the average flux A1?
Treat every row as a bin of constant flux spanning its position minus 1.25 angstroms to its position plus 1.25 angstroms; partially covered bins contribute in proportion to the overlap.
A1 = 14.8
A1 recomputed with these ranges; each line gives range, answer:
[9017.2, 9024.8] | 13.7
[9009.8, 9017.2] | 15.2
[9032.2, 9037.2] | 14.2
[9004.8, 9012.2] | 14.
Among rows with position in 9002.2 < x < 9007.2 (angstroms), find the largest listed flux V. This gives 14.54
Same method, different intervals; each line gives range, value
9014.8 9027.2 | 16.44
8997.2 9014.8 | 15.61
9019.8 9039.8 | 15.32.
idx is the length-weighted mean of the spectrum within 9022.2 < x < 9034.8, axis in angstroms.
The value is 14.4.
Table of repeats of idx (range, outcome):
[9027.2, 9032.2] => 14.6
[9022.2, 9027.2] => 13.9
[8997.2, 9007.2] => 14.2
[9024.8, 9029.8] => 13.9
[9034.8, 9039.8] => 13.8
